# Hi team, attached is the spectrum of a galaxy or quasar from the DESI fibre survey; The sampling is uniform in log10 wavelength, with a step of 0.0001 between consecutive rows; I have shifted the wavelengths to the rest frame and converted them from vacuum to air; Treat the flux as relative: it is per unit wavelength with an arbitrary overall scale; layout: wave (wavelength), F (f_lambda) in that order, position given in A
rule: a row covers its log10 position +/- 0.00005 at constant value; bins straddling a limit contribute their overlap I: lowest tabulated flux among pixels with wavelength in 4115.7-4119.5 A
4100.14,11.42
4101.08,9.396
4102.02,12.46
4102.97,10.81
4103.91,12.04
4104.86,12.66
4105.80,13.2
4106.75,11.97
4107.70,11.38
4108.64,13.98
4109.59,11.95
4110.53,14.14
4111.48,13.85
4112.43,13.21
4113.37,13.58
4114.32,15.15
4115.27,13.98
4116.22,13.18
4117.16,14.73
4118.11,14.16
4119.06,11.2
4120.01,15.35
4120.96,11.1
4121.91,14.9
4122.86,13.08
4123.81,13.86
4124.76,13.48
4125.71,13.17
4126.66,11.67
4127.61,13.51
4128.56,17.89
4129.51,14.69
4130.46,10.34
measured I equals 11.2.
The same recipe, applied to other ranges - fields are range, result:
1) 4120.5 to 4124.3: 11.1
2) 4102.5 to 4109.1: 10.81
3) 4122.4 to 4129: 11.67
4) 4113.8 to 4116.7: 13.18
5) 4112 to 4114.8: 13.21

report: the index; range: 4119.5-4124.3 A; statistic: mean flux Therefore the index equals 13.6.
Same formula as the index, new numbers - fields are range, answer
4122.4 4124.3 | 13.5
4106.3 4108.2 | 11.7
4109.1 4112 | 13.3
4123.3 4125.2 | 13.7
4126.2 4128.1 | 12.6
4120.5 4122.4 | 13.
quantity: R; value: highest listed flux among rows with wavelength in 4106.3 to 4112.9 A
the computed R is 14.14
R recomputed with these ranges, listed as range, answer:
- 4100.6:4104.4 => 12.46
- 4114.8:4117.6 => 14.73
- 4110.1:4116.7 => 15.15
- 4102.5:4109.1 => 13.98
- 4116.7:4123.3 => 15.35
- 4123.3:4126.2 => 13.86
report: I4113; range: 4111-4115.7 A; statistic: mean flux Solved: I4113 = 13.9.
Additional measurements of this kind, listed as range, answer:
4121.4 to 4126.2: 13.7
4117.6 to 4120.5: 13.5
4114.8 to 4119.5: 13.5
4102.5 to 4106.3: 12.2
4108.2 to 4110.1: 13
